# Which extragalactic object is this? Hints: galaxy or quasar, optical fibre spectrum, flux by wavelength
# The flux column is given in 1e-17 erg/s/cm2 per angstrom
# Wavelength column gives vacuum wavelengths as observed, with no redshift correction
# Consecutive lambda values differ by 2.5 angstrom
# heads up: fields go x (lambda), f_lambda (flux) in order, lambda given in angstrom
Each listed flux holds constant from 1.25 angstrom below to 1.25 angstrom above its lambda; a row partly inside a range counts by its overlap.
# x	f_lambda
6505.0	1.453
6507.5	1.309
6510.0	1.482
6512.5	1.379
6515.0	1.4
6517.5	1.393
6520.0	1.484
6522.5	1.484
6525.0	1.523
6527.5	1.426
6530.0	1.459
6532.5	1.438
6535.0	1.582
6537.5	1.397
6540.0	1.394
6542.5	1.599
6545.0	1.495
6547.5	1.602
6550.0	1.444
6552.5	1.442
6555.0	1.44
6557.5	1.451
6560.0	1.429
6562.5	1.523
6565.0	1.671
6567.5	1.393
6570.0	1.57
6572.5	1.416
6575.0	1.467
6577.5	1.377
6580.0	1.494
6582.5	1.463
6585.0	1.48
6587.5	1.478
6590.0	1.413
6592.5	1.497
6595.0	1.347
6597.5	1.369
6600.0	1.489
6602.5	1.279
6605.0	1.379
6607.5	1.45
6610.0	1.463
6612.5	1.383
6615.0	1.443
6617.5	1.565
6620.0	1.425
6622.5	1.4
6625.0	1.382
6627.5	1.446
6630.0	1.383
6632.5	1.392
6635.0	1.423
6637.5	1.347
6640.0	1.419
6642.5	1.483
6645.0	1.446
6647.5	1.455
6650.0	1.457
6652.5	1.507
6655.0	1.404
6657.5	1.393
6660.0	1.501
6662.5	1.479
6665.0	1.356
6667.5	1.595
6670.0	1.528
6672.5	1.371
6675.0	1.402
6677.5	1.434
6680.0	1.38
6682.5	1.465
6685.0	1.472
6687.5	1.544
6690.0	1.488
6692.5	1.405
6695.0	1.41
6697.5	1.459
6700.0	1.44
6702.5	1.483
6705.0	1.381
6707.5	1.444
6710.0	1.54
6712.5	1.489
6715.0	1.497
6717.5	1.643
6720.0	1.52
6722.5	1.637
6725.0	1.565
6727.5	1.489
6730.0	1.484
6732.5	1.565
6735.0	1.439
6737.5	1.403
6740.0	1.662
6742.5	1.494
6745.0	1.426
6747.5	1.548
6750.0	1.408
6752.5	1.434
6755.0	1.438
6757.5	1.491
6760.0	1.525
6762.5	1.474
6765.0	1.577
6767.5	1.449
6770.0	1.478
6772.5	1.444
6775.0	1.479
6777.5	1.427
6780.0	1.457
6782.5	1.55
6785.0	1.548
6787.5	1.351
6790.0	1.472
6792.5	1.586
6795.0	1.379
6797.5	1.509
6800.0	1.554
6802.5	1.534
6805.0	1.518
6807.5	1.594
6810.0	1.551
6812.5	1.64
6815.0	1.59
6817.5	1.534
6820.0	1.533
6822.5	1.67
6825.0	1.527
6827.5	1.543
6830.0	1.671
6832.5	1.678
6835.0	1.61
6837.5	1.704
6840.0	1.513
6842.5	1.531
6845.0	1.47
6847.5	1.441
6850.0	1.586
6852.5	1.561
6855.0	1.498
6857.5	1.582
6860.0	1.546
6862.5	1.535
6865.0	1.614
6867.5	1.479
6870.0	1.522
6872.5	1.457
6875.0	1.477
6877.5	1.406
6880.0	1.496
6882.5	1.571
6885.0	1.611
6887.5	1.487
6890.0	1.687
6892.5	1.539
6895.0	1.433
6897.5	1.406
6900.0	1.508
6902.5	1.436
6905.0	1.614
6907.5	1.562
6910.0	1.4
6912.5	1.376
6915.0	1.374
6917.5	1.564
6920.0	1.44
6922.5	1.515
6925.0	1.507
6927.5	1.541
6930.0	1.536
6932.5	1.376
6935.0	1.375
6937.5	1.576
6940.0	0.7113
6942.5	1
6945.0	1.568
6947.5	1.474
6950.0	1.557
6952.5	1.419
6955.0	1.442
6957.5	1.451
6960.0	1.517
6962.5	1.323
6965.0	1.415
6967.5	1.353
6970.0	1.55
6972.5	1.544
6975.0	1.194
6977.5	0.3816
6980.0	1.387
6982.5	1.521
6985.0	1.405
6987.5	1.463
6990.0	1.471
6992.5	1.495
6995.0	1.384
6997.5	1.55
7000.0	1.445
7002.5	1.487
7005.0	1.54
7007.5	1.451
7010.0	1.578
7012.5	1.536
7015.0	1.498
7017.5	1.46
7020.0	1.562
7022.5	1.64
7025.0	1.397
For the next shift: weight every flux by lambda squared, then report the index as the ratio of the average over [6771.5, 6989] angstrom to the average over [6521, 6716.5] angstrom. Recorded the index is 1.10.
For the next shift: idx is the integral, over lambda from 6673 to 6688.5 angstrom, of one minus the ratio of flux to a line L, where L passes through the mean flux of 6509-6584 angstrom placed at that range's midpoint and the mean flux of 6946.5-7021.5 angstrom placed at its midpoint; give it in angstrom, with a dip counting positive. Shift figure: 0.1 angstrom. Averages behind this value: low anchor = 1.47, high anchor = 1.43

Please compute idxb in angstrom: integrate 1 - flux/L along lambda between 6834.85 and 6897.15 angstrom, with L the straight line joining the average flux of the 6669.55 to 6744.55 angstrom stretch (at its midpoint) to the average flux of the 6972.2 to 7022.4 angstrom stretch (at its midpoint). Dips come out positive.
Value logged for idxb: -3.53 angstrom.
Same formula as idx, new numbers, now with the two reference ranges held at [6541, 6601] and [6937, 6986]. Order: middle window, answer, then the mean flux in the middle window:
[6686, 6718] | -1.08 angstrom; 1.47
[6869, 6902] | -3.48 angstrom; 1.51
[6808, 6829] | -2.88 angstrom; 1.58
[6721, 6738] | -1.20 angstrom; 1.52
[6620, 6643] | 0.70 angstrom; 1.41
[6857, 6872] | -1.87 angstrom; 1.54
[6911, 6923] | -0.87 angstrom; 1.45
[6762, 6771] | -0.59 angstrom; 1.5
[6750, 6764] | -0.61 angstrom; 1.47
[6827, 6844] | -2.81 angstrom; 1.61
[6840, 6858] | -1.91 angstrom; 1.52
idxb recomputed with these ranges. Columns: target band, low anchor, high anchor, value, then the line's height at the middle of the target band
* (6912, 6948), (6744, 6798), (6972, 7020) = 0.9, 1.43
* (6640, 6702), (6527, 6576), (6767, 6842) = 2.3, 1.51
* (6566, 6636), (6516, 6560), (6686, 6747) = 2.3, 1.48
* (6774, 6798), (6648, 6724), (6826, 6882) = 0.6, 1.51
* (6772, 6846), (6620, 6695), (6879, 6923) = -3.1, 1.48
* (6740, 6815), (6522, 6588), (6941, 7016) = -2.9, 1.44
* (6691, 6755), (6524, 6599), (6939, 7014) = -2.3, 1.44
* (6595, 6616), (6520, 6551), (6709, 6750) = 1.4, 1.5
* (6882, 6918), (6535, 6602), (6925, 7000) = -2.7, 1.4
